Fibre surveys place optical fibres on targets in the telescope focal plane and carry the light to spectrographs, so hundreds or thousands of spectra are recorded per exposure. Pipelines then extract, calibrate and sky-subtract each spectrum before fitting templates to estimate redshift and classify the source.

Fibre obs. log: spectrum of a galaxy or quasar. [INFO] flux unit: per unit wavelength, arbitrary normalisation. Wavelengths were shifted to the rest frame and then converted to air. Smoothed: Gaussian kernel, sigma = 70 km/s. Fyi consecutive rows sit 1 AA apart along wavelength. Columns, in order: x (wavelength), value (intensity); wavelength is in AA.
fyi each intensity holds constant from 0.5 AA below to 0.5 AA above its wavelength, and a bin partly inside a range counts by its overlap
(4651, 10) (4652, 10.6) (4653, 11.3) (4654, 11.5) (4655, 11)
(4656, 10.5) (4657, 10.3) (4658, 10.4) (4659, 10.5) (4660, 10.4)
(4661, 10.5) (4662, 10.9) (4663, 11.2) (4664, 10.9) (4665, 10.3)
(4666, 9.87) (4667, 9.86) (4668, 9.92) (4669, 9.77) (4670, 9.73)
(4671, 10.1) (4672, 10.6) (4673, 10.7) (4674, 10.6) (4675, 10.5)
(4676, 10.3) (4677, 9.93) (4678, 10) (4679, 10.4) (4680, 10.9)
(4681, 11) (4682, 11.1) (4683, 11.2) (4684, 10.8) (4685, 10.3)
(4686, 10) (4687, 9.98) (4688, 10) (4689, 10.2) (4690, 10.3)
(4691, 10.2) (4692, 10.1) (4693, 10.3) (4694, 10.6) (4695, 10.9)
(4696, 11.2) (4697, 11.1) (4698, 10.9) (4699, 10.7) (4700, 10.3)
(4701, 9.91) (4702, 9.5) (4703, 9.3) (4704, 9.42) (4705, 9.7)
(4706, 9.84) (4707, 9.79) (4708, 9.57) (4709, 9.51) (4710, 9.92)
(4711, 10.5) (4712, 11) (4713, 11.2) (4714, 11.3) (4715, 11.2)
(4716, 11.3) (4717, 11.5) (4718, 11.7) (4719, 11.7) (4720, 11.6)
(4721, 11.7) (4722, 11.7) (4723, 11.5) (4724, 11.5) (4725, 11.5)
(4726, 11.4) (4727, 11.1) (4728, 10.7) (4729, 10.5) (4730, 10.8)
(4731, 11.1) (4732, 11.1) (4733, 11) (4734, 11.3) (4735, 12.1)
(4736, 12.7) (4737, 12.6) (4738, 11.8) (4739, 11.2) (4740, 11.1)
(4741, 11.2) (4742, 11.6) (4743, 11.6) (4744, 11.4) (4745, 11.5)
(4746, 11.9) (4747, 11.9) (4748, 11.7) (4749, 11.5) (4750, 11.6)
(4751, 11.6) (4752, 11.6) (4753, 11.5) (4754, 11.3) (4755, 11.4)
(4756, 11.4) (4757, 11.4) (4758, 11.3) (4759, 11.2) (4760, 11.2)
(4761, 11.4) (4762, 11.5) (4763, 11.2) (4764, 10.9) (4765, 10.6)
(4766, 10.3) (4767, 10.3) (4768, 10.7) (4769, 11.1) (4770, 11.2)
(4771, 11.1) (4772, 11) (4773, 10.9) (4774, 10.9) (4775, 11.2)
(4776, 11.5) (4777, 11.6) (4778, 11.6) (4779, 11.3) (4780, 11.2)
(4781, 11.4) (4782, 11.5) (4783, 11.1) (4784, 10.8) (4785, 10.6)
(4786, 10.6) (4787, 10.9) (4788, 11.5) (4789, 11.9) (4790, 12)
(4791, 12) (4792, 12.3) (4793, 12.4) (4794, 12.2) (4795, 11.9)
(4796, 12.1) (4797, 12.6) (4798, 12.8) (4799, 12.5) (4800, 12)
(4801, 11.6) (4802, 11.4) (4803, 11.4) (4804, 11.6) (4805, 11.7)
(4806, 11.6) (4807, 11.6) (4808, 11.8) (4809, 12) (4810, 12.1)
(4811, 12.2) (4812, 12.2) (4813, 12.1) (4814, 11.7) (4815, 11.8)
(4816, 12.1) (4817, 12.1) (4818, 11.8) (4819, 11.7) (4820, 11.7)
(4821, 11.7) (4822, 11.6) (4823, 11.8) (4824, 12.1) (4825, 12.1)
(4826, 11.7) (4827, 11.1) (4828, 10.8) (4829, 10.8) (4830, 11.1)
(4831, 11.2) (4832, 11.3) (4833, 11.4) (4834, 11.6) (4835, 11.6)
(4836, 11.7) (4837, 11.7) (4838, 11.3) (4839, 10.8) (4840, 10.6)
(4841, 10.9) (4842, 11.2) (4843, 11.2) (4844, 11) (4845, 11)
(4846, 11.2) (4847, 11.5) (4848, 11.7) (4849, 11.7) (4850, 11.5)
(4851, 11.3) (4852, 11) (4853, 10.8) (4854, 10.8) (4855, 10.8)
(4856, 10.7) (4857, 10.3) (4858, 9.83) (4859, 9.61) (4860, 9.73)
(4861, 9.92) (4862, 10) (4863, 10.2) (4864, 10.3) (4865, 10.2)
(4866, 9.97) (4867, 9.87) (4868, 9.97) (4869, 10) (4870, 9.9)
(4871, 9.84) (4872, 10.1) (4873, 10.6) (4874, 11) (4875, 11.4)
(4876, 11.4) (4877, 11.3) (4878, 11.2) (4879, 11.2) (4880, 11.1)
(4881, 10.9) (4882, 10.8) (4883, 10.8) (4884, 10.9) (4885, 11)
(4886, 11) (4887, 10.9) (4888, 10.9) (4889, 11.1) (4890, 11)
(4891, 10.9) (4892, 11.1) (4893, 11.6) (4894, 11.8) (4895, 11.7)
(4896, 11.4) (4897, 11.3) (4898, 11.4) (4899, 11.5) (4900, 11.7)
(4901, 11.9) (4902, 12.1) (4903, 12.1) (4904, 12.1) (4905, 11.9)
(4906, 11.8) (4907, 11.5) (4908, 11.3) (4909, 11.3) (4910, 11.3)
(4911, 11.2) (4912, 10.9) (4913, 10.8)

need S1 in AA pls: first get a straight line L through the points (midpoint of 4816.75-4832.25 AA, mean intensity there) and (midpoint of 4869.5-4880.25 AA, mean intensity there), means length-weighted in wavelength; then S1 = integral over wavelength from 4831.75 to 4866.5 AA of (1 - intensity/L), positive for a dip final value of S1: 1.0 AA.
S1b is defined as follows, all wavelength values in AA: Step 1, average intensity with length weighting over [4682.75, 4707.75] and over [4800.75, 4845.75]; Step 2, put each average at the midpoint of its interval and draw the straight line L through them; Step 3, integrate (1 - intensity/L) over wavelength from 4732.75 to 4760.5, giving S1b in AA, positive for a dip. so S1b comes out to -2.1 AA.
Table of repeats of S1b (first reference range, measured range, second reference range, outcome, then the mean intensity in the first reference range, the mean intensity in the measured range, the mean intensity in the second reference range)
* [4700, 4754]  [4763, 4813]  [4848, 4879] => -3.05 AA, 11.1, 11.5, 10.5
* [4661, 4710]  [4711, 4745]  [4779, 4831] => -1.92 AA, 10.3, 11.4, 11.7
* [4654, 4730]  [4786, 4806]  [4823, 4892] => -2.08 AA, 10.6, 11.9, 10.9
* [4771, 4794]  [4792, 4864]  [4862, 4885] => -2.78 AA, 11.4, 11.4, 10.6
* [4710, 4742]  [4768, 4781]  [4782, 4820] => 0.49 AA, 11.4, 11.2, 11.8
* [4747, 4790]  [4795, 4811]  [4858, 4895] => -1.29 AA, 11.2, 11.9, 10.7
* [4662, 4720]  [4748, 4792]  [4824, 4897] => -2.38 AA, 10.4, 11.2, 10.9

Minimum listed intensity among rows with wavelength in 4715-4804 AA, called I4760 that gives 10.3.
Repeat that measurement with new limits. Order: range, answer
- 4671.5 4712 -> 9.3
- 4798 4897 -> 9.61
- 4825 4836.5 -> 10.8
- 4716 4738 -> 10.5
